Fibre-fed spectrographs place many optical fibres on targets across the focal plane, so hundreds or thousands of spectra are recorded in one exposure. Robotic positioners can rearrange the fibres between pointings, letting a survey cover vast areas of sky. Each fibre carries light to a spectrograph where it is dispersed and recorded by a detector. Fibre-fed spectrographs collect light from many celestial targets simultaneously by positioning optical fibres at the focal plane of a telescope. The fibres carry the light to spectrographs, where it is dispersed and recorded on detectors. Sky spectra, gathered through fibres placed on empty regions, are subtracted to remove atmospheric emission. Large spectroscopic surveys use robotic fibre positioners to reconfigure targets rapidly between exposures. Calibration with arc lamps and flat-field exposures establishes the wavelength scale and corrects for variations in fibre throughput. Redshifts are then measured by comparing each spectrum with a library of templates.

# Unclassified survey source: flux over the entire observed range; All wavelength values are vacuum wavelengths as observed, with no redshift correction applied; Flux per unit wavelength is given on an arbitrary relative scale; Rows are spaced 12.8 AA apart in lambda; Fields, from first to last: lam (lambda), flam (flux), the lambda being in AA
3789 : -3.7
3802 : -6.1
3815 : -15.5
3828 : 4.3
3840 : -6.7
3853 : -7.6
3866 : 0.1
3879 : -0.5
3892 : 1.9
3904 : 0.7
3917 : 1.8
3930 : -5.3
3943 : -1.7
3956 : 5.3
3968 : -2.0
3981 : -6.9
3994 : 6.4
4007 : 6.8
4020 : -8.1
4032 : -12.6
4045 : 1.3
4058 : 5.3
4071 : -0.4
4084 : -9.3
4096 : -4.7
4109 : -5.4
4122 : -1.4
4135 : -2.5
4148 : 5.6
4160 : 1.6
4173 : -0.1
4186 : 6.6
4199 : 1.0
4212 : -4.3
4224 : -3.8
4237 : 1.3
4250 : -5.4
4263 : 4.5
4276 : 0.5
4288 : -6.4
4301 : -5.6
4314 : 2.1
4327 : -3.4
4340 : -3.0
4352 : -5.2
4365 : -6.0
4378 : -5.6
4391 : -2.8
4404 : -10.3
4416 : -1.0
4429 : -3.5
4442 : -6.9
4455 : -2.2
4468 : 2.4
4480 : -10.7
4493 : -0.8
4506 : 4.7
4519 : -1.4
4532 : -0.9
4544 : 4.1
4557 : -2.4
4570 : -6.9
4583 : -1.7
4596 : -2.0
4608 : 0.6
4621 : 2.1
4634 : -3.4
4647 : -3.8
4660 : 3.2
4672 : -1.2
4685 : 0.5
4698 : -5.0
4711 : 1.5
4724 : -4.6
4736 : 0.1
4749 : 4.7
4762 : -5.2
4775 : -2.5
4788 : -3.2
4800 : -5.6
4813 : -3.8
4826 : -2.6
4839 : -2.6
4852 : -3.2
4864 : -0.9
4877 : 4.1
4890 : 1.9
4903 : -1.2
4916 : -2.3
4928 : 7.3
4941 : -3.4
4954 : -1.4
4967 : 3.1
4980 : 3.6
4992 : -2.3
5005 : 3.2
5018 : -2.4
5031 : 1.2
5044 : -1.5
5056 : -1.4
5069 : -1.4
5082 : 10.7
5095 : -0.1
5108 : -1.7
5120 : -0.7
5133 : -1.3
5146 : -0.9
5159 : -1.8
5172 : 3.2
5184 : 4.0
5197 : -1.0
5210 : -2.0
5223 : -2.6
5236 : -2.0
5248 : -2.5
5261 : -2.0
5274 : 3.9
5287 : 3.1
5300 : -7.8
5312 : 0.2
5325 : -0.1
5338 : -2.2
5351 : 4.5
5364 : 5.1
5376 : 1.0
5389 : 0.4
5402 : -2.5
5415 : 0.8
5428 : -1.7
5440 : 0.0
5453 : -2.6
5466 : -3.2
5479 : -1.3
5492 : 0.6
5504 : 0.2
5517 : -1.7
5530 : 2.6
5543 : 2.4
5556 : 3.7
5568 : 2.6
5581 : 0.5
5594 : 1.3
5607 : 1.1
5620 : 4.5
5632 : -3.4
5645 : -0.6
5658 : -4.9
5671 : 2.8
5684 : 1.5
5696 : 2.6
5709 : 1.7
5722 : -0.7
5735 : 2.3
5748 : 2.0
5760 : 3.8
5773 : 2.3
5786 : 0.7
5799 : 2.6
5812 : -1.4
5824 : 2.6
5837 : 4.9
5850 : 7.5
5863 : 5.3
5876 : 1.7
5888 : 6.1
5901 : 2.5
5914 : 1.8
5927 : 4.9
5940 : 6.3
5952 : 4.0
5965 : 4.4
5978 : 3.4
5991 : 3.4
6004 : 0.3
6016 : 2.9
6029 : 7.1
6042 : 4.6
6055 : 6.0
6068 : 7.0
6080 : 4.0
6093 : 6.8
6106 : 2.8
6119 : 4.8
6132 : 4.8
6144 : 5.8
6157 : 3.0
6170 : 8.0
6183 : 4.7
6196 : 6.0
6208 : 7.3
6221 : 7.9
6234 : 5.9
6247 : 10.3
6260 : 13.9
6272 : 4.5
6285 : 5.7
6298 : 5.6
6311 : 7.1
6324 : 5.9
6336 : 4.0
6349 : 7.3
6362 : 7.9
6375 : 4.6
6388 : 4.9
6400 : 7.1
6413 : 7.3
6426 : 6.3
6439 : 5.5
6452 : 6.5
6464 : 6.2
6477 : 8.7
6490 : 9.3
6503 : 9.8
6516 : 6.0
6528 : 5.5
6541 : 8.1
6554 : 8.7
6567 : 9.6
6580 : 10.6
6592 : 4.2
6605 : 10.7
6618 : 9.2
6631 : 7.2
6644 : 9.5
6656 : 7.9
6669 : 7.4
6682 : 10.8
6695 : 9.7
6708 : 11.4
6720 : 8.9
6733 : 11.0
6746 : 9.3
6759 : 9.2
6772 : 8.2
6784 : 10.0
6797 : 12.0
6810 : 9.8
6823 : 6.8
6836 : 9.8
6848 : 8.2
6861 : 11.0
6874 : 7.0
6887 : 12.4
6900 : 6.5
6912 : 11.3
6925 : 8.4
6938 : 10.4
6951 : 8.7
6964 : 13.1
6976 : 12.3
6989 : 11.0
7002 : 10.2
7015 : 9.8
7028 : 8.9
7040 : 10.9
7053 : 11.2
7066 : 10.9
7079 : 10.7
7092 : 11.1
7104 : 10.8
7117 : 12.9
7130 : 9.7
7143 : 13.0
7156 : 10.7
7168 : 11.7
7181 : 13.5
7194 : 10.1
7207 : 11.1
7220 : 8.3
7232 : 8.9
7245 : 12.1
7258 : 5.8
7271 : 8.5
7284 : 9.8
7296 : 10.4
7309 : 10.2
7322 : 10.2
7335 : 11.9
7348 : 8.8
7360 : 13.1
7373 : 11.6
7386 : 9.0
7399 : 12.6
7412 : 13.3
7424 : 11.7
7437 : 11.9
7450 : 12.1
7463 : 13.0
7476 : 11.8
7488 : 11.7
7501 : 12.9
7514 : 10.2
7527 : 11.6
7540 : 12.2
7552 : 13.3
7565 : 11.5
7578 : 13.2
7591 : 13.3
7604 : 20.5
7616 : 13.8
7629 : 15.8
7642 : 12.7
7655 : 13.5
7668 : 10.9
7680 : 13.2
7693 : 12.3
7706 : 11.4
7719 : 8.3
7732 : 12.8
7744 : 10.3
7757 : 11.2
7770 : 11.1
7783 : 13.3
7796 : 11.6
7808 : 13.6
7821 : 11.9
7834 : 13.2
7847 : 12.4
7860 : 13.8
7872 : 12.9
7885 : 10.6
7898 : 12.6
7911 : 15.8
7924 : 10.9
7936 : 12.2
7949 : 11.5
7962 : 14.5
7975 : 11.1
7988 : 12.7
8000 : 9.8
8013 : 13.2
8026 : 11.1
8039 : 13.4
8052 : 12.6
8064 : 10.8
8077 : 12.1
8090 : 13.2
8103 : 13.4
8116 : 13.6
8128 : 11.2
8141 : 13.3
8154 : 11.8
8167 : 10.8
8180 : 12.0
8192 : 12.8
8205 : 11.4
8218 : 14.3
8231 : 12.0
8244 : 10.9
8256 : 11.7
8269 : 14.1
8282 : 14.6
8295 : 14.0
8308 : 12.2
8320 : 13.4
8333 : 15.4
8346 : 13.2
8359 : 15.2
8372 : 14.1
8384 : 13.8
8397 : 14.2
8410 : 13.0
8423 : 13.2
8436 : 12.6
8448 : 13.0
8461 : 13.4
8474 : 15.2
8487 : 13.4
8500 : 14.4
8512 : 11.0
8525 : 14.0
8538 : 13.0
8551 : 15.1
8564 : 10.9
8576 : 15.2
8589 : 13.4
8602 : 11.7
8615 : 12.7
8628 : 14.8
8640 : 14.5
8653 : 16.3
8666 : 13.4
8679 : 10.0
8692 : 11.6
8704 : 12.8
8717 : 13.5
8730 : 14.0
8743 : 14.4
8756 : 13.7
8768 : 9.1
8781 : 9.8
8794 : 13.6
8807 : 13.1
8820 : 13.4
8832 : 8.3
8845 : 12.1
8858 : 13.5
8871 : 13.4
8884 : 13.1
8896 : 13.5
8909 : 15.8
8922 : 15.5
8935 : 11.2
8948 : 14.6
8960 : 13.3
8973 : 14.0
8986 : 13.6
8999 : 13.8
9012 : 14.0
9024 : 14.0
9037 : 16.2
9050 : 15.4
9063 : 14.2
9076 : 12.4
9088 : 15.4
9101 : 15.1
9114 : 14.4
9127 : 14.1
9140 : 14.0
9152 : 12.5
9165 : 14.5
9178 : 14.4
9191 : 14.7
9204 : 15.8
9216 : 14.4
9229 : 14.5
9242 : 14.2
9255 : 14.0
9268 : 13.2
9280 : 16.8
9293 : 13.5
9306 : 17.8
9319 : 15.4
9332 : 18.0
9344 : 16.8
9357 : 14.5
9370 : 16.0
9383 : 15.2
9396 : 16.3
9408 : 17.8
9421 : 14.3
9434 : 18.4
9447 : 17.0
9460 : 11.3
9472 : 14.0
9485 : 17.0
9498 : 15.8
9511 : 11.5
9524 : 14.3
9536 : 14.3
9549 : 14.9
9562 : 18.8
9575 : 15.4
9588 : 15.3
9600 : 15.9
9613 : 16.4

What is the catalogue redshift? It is 0.68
